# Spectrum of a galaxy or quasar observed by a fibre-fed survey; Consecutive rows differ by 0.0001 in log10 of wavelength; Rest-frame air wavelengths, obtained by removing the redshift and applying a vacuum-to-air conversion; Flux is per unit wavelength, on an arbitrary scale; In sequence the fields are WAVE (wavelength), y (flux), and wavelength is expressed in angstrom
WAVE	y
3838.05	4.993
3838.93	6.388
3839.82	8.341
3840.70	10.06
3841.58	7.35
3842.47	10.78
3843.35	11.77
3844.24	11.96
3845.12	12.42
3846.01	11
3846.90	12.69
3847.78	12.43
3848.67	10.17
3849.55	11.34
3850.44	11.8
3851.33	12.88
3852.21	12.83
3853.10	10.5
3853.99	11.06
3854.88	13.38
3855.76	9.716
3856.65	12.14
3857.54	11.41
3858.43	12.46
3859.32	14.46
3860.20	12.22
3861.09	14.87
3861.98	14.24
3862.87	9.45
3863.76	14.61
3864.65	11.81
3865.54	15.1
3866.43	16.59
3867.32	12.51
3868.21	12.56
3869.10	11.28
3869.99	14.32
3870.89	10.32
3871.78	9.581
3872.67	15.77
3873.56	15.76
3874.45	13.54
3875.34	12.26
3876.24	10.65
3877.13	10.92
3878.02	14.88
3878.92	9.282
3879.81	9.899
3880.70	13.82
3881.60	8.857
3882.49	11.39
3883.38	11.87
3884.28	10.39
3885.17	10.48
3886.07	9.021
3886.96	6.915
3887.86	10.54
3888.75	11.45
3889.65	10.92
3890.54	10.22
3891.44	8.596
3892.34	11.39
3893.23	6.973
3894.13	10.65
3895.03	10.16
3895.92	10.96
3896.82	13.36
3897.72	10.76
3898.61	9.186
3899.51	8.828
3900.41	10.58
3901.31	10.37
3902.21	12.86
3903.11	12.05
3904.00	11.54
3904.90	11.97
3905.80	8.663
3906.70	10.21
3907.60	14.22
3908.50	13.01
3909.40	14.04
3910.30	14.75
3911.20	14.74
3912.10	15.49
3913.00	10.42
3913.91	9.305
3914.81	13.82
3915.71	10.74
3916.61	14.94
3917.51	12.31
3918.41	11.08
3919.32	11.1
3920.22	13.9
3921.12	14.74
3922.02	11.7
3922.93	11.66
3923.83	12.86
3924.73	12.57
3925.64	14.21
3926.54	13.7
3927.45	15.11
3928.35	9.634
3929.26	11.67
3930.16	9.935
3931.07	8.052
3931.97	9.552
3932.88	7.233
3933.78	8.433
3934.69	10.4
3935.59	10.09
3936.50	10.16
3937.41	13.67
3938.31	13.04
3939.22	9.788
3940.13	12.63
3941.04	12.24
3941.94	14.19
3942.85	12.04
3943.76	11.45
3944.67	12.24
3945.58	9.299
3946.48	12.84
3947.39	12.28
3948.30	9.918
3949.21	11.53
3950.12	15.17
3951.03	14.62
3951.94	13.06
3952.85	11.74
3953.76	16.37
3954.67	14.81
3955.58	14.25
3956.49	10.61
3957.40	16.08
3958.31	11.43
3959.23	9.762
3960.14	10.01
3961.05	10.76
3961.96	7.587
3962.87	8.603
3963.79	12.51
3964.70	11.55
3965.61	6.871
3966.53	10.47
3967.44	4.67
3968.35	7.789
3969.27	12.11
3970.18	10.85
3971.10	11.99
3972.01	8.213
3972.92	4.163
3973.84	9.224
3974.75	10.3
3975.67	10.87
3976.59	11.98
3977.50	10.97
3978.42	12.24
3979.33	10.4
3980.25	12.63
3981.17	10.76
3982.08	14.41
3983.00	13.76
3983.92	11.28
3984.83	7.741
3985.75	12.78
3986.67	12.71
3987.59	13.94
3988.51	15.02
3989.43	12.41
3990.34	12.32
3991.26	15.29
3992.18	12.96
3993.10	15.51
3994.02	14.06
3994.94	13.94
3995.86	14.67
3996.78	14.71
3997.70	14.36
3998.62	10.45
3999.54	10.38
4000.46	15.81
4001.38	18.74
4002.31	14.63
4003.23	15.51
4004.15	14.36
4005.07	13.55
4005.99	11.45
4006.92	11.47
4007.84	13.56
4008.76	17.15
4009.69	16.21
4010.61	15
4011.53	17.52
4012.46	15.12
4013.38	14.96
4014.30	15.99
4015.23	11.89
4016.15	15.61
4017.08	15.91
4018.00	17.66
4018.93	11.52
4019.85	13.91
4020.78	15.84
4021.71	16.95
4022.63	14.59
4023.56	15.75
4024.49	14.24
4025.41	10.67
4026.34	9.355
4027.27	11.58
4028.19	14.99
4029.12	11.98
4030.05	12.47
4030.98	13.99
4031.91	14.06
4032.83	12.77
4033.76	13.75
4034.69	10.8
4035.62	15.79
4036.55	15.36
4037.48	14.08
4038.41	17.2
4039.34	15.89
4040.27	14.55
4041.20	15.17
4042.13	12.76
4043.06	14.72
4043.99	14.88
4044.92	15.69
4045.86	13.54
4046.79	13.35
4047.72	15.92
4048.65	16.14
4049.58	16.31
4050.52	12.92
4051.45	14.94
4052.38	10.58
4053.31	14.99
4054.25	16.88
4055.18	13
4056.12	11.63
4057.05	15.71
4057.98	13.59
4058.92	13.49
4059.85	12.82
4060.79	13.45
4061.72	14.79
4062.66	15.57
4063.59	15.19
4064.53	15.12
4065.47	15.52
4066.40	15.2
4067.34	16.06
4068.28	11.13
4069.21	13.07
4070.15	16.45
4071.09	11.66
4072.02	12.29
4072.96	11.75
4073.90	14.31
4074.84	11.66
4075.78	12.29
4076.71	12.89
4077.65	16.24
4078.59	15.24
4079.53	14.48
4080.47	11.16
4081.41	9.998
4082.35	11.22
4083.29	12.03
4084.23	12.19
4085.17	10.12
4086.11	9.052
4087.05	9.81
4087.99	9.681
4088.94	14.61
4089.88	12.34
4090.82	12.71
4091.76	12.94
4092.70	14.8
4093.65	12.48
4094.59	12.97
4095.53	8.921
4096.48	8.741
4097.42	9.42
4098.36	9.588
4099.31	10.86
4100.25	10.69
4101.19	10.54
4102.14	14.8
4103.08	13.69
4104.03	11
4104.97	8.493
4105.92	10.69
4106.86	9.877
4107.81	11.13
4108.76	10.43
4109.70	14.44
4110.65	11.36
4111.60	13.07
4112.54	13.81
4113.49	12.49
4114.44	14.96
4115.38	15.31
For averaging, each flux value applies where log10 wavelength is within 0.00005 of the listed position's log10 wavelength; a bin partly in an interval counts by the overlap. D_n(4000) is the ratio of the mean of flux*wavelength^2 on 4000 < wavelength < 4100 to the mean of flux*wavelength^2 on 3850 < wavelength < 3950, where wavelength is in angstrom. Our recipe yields 1.25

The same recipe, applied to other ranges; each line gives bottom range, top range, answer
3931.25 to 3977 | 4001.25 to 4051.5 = 1.36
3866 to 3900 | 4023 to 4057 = 1.35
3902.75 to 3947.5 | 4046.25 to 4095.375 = 1.20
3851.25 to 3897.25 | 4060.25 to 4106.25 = 1.18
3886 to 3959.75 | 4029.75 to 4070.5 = 1.31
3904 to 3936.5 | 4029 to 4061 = 1.27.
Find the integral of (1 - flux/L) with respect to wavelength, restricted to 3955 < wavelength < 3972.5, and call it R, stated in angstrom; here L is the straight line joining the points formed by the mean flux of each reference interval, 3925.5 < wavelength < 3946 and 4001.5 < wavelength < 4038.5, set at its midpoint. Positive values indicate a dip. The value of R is 2.66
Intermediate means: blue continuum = 11.2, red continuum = 14.2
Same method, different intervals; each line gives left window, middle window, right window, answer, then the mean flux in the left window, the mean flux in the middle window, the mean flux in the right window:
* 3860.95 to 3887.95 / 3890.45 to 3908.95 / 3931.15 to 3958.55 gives 1.9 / 12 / 10.8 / 12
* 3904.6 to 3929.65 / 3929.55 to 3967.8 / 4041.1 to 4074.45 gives 5.0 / 12.6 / 11.3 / 14.2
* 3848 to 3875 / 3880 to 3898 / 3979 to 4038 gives 3.4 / 12.6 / 10.4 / 13.8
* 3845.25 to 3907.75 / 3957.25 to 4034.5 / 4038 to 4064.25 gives 5.1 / 11.6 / 12.7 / 14.5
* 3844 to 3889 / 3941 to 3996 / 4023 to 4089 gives 4.8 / 12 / 11.7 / 13.5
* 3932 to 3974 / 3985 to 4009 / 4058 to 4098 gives -4.4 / 11.1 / 13.8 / 12.8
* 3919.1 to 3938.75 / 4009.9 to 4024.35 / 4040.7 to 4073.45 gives -2.0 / 11.5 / 15.2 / 14.2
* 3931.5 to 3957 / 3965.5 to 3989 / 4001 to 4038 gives 4.0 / 11.9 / 10.8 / 14.3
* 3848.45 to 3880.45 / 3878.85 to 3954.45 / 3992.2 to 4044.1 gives 8.8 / 12.4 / 11.5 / 14.3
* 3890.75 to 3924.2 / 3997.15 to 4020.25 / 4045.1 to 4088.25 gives -3.1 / 11.7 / 14.5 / 13.4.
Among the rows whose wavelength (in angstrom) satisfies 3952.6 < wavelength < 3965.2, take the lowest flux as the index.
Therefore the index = 7.587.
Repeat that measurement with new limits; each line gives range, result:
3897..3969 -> 4.67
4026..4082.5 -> 9.355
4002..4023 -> 11.45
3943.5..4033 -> 4.163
